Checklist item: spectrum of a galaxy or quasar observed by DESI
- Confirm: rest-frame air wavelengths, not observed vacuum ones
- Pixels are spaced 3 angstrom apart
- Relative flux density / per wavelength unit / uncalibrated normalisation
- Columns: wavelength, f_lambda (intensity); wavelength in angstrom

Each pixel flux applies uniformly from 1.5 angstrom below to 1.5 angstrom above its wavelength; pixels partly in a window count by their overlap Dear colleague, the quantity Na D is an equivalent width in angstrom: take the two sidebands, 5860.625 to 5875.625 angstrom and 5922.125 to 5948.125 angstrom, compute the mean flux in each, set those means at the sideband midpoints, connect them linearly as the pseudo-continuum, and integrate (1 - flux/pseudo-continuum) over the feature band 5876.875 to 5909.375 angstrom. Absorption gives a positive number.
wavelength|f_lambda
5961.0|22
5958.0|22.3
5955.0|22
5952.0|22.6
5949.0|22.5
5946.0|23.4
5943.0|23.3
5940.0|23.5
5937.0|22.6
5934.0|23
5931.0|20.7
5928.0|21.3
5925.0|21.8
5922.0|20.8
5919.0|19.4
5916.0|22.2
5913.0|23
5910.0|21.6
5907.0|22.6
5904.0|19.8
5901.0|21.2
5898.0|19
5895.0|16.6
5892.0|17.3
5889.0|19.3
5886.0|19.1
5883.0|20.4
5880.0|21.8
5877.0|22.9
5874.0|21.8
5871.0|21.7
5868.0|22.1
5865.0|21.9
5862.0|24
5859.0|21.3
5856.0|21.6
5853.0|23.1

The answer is 3.5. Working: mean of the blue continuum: 22.3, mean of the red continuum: 22.4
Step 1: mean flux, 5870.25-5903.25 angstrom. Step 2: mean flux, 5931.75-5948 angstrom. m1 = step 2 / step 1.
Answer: 1.15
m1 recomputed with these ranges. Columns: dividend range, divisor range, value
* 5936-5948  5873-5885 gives 1.07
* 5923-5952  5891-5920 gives 1.10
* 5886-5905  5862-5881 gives 0.85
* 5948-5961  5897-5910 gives 1.07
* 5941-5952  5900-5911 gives 1.08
